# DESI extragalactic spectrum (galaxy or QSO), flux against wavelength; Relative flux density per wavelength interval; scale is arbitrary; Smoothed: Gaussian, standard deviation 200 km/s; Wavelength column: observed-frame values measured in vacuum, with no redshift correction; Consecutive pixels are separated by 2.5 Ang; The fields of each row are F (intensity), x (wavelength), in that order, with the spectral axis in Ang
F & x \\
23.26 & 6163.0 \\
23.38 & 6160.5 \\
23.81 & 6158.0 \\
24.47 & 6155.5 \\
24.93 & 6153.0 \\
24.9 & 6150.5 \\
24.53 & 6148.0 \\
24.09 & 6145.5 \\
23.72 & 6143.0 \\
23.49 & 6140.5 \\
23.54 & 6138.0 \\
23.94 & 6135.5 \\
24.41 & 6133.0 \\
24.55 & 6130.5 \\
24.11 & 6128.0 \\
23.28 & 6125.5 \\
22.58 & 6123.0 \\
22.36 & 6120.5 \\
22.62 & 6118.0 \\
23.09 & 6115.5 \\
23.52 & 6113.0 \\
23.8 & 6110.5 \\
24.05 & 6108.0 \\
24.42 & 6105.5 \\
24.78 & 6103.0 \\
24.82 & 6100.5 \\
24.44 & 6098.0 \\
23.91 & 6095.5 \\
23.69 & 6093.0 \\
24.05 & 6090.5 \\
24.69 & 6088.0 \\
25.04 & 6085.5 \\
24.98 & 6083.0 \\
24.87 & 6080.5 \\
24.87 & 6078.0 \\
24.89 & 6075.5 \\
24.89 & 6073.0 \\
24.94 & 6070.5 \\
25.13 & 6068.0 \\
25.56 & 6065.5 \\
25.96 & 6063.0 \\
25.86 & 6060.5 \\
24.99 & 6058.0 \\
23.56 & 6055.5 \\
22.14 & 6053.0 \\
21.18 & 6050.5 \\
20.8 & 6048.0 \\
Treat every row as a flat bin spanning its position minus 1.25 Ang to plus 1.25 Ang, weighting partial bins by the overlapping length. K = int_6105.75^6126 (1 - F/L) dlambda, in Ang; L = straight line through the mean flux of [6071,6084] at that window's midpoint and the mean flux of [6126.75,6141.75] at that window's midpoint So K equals 0.9 Ang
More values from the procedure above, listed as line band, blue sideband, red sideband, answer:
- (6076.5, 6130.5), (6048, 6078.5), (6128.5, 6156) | 0.6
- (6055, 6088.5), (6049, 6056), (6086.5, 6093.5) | -2.7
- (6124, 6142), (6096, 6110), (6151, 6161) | 0.3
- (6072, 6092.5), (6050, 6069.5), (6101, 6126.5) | -0.6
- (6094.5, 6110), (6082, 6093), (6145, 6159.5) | 0.1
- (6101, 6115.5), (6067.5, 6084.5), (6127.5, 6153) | 0.3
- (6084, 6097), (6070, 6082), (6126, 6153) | 0.2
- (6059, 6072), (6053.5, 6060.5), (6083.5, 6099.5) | -0.6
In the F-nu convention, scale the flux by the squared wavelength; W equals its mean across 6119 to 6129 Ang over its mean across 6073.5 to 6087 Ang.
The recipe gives 0.94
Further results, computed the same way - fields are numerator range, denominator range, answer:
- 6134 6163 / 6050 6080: 1.00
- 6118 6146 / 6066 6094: 0.97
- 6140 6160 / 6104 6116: 1.03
